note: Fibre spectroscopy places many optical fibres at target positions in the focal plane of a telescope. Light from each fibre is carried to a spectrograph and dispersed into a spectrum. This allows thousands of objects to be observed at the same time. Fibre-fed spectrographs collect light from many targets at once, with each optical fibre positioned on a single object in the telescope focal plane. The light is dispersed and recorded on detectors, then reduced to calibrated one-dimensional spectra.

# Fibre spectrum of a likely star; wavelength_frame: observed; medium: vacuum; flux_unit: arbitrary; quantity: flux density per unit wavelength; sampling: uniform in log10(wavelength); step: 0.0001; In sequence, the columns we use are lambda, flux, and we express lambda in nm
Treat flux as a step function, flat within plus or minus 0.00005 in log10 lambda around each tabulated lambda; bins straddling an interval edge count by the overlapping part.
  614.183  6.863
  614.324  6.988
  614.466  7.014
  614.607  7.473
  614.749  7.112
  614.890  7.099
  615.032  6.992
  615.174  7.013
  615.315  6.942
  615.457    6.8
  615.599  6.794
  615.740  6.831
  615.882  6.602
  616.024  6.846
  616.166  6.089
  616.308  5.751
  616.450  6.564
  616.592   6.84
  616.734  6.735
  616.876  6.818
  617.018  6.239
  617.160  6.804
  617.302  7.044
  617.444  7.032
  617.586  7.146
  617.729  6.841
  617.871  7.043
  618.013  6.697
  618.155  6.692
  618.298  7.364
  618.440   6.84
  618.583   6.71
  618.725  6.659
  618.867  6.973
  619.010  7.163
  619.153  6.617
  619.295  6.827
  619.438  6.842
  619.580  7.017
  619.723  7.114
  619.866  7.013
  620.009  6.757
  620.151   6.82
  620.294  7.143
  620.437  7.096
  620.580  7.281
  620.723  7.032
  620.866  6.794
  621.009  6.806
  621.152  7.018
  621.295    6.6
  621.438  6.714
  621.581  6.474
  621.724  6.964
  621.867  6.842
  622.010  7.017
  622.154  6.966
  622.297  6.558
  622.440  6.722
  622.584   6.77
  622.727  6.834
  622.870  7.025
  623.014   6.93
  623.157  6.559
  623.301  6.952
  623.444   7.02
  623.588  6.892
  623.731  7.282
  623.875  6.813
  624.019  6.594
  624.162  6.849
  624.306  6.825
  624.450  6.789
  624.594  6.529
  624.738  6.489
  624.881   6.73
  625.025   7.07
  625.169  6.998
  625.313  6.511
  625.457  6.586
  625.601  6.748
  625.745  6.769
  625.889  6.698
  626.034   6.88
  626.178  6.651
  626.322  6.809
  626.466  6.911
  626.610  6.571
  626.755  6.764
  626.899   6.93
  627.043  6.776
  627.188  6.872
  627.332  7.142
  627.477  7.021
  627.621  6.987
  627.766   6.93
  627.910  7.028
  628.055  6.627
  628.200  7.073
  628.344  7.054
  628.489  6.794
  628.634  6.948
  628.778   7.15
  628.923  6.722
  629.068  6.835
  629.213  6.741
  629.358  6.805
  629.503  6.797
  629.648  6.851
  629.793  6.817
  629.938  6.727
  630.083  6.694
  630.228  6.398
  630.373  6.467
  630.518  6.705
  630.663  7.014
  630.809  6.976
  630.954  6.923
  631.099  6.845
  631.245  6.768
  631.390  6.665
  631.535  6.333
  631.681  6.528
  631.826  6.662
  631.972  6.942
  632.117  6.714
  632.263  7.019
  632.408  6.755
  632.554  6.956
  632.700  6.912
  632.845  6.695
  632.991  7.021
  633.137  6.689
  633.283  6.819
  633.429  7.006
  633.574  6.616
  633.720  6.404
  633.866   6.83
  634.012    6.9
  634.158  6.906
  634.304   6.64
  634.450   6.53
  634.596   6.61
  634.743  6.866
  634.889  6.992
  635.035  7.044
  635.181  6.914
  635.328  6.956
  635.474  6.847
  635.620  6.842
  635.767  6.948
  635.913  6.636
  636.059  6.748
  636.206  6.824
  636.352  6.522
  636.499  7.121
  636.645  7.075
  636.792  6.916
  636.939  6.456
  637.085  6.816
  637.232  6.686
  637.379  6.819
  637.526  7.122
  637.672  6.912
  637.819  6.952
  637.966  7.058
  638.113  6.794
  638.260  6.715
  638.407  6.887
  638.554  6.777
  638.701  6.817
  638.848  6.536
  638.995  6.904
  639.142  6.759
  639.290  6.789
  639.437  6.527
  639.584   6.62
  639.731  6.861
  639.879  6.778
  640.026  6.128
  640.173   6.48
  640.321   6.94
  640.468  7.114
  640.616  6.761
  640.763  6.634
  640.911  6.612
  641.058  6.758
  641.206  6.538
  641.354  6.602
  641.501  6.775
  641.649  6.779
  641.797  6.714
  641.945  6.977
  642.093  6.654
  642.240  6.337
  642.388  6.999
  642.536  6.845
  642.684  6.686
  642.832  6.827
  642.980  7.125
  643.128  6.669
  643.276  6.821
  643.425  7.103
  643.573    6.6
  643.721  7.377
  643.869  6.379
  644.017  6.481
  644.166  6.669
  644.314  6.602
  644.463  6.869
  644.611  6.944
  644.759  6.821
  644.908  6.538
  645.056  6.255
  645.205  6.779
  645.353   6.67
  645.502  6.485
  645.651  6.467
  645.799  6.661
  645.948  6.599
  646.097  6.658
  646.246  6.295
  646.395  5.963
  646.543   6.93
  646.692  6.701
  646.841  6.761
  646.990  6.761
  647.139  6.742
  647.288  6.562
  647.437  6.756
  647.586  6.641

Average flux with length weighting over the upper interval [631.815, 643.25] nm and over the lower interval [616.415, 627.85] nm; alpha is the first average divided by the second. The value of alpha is 0.99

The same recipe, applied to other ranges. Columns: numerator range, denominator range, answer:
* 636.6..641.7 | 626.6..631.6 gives 0.99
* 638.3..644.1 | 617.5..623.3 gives 0.98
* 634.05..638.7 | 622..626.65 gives 1.01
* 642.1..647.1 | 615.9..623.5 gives 0.98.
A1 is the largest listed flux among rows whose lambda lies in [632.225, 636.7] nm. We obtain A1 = 7.121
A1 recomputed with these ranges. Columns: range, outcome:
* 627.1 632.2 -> 7.15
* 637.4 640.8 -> 7.122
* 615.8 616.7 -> 6.846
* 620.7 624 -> 7.282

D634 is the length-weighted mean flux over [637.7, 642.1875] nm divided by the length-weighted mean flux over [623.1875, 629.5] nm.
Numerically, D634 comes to 1.0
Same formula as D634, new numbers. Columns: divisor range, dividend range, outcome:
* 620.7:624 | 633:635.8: 0.99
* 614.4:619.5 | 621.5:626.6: 1.00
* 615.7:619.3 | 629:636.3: 1.00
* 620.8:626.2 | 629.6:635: 1.00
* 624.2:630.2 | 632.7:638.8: 1.00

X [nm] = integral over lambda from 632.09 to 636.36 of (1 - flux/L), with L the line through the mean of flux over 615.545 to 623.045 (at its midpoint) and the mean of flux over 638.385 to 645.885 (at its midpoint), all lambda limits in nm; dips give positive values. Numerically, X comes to -0.03 nm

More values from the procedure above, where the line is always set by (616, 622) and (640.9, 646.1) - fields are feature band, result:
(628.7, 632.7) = 0.00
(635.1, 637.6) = -0.03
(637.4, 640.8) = -0.02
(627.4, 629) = -0.04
